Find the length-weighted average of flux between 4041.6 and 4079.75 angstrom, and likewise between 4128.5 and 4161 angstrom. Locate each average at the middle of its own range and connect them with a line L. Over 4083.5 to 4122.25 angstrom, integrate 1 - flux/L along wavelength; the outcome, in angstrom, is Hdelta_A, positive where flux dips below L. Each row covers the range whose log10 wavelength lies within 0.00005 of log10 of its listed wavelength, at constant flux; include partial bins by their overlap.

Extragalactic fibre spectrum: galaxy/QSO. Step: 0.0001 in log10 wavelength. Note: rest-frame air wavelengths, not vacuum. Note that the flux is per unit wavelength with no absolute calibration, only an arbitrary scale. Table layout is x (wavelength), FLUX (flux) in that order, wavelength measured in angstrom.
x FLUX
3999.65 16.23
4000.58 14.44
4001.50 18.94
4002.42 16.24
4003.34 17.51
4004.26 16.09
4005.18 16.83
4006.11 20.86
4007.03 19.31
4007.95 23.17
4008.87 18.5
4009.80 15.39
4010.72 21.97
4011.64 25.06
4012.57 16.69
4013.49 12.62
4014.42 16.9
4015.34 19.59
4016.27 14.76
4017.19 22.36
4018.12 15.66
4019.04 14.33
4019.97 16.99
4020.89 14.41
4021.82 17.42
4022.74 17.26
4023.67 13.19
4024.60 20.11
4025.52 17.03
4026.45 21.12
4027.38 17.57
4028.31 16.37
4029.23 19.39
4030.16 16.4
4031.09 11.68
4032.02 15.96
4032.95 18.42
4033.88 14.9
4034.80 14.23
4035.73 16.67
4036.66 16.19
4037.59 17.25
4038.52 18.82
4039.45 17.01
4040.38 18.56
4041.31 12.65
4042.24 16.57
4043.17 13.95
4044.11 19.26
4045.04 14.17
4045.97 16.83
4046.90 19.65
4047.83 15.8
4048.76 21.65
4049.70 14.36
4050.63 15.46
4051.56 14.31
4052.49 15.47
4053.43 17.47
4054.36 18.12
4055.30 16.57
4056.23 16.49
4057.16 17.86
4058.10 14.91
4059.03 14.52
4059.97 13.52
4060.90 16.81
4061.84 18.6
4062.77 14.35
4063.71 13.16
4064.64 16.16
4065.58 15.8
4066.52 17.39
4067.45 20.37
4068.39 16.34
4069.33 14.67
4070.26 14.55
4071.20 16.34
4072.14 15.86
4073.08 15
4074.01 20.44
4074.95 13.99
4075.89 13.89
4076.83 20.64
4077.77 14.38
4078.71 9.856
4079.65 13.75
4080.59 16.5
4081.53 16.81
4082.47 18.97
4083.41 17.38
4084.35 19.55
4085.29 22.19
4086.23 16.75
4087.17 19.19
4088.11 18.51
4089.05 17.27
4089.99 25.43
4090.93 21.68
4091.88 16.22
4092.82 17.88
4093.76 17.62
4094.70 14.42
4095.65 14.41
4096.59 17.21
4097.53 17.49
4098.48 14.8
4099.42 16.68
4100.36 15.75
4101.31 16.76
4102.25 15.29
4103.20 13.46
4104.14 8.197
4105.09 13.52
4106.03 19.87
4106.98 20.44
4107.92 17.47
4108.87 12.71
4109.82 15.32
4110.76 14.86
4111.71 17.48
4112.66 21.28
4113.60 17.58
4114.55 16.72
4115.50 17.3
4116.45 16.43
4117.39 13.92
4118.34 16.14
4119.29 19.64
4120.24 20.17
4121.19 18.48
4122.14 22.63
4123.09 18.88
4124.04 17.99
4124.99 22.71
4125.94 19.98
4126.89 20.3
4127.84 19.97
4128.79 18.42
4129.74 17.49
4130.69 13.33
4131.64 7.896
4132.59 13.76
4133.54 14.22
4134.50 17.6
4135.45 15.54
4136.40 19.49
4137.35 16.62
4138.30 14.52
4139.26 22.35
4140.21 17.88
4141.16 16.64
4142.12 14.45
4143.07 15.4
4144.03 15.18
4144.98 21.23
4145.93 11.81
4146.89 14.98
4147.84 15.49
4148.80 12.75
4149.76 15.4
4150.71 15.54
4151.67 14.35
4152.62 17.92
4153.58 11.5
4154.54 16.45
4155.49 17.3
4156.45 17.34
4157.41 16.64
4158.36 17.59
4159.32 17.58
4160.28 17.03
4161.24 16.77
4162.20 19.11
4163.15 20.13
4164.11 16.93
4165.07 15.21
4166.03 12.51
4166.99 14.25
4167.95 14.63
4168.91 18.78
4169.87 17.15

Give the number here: -2.98 angstrom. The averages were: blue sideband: 16.1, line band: 17.2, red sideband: 15.9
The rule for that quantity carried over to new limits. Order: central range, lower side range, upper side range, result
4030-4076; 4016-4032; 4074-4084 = 0.35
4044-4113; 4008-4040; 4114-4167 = 1.73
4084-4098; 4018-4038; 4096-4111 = -2.31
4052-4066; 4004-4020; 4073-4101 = 1.27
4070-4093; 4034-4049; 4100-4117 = -1.38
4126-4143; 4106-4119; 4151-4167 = 0.13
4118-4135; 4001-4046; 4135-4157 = -1.55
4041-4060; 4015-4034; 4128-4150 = 0.46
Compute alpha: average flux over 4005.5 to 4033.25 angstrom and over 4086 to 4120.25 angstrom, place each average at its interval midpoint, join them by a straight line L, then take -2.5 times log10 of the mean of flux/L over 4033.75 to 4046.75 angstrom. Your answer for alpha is 0.07 mag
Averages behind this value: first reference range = 17.7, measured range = 16.3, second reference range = 16.9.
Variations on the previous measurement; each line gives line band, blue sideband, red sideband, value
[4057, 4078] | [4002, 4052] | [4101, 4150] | 0.06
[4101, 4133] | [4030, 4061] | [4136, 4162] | -0.04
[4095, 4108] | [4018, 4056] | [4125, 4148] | 0.06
